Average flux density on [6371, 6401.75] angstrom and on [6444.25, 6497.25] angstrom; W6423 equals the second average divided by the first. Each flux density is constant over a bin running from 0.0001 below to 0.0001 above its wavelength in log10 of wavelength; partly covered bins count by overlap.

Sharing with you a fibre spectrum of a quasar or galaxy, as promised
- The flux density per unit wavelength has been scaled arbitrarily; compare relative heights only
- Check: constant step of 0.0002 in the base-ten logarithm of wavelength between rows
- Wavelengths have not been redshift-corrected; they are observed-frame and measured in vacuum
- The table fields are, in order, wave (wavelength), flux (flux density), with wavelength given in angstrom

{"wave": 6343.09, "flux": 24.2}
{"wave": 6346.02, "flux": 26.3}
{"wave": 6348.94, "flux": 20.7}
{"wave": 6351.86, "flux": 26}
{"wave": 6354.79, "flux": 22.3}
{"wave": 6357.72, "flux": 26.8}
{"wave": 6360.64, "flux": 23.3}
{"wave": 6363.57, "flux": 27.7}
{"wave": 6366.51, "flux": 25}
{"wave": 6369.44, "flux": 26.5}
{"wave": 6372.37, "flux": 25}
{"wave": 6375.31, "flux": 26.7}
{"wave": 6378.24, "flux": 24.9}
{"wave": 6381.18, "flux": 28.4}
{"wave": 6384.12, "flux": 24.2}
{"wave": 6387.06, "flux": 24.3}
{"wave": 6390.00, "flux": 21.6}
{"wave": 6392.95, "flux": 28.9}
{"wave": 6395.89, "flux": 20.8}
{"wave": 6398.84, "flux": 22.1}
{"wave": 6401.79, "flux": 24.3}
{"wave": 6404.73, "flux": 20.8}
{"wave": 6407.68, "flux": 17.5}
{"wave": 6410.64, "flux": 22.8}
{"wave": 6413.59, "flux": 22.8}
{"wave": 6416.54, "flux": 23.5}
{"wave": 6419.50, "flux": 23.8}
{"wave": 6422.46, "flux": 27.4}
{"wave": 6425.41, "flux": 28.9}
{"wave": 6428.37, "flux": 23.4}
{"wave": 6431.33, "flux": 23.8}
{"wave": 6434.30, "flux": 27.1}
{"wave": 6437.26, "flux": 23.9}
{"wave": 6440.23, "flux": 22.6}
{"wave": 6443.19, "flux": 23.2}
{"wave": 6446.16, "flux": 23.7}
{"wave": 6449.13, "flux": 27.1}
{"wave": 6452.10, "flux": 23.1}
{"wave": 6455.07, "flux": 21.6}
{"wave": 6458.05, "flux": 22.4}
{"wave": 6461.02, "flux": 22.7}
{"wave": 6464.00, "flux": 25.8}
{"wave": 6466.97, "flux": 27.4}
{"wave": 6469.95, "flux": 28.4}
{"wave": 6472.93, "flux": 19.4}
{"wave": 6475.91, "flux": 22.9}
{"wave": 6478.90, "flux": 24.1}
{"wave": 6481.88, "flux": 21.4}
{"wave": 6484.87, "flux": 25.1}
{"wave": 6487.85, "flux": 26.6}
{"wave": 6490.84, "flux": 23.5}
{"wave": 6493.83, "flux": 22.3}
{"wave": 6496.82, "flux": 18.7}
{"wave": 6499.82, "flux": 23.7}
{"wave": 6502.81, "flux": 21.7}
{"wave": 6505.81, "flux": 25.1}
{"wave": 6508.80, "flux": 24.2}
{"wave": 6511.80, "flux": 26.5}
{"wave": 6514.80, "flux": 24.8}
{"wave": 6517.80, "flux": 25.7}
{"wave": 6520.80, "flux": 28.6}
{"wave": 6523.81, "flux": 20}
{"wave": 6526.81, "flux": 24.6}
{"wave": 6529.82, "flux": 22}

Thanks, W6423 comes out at 0.96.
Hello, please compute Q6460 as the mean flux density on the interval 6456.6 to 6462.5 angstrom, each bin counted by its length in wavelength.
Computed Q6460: 22.6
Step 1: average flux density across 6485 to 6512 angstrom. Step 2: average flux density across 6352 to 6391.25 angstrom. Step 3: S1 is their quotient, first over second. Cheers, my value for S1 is 0.93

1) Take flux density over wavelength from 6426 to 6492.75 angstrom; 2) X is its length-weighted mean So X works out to 24.1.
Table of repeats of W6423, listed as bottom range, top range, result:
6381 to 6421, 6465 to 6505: 1.02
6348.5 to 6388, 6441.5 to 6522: 0.95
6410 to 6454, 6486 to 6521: 0.99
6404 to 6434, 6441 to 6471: 1.03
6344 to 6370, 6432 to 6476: 0.97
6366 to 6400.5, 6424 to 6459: 0.98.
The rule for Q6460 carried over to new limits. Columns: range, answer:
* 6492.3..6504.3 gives 21.6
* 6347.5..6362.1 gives 23.8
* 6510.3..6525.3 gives 25.1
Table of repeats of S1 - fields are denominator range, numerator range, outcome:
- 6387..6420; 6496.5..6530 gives 1.06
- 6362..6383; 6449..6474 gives 0.92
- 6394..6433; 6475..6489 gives 1.03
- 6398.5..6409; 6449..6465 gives 1.11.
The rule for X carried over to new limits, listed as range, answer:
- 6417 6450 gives 24.9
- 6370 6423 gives 23.9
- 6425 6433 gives 24.9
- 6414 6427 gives 25.6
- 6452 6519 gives 23.8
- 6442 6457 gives 23.7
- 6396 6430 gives 23.3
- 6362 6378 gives 26.1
